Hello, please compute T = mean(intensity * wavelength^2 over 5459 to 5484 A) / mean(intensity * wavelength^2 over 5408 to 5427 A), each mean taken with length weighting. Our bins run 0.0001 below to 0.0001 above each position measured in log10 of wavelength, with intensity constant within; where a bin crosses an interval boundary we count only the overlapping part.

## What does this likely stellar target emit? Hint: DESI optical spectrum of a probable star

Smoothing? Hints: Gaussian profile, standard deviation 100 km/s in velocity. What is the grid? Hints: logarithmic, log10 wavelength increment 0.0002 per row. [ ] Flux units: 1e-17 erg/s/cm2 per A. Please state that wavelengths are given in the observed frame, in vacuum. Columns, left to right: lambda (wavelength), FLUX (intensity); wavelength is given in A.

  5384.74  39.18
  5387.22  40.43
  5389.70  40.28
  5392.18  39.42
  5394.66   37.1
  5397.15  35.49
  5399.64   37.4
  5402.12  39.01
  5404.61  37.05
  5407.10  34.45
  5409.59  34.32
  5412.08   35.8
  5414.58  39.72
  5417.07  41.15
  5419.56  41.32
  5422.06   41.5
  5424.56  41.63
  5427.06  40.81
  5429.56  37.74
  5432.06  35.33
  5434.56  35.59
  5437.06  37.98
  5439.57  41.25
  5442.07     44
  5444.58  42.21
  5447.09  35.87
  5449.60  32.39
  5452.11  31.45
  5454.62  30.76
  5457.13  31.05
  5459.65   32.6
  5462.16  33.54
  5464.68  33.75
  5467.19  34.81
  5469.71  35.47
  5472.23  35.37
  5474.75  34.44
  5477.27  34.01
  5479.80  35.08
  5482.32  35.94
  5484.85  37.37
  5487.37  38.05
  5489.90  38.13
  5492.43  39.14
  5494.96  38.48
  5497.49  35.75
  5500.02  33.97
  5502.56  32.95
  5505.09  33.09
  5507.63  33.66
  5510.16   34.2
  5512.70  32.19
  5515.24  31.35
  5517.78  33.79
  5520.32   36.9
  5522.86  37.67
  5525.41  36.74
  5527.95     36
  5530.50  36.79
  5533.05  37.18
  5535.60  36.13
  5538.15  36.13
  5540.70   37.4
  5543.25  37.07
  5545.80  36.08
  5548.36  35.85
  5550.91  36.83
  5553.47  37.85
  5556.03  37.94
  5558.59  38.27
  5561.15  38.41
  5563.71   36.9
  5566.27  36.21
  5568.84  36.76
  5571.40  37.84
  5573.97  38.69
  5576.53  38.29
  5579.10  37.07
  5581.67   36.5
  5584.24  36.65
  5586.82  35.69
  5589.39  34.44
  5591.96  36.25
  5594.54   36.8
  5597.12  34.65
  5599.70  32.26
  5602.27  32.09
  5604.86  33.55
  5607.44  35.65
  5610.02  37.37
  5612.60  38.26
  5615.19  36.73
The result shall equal 0.9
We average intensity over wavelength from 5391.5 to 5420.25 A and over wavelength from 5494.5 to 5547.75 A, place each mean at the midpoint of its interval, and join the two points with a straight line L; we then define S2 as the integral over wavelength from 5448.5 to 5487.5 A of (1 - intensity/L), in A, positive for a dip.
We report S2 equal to 2.52 A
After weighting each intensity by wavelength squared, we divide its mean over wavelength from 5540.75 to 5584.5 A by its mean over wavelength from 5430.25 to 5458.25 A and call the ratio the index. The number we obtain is 1.1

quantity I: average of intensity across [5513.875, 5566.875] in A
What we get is 36.5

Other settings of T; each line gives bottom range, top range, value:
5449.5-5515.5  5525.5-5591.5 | 1.10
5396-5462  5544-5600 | 1.04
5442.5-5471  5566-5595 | 1.12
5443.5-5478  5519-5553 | 1.11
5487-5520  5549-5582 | 1.10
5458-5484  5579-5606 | 1.06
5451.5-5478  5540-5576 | 1.15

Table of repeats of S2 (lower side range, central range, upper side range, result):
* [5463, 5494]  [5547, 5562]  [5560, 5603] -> -0.55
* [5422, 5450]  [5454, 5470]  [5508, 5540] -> 2.02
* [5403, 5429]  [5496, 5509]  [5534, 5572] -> 1.28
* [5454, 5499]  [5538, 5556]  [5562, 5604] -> -0.54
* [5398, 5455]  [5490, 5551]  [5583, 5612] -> 1.14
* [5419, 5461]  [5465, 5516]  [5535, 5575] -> 2.73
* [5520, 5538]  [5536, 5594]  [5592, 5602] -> -2.27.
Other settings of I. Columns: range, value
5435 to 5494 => 35.9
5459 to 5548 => 35.5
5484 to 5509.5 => 36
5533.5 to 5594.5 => 36.9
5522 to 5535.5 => 36.8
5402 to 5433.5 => 38.4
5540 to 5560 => 37.2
